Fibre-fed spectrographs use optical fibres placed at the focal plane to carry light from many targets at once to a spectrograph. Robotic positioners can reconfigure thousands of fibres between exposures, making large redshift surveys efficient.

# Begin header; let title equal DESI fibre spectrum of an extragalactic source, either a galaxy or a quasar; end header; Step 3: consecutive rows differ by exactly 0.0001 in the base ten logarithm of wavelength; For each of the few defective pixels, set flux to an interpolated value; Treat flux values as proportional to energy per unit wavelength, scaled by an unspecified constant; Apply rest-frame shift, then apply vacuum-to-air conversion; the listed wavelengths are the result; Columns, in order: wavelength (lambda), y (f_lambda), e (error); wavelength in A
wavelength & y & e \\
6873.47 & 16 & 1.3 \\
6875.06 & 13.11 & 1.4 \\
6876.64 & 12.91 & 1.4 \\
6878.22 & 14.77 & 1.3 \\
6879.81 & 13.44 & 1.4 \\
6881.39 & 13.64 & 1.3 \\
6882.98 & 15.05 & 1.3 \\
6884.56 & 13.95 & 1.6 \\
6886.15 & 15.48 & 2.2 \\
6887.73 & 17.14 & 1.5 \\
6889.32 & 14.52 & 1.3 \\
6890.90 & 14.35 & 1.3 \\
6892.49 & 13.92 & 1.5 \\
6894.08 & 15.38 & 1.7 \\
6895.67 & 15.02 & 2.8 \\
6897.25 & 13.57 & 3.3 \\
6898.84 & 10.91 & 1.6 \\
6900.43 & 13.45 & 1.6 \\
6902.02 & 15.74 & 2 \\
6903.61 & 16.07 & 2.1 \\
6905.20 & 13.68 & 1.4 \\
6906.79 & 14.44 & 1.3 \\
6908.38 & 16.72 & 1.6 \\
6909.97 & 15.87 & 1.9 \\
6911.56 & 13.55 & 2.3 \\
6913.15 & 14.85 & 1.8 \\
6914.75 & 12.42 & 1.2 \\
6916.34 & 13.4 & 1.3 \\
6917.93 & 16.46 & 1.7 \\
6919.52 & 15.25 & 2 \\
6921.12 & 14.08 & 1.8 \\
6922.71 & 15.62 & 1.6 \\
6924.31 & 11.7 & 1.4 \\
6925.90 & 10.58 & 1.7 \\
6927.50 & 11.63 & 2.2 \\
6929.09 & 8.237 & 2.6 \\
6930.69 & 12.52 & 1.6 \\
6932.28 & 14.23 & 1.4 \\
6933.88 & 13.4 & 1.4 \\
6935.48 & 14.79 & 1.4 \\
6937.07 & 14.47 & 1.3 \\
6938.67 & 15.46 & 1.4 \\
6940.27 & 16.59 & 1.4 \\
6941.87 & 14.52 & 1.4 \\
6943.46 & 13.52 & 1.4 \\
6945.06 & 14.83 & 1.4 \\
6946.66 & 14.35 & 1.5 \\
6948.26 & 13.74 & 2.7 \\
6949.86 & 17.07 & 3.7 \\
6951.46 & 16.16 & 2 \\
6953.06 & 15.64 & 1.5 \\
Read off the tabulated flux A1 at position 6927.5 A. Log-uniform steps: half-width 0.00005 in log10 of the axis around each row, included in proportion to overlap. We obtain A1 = 11.63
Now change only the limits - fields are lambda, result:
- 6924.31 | 11.7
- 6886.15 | 15.48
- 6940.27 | 16.59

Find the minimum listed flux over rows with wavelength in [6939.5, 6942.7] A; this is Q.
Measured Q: 14.52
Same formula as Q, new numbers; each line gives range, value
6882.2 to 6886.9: 13.95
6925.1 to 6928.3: 10.58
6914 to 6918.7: 12.42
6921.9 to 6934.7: 8.237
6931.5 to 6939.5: 13.4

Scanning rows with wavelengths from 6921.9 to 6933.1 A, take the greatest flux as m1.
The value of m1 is 15.62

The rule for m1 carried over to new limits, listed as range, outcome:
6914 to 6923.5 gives 16.46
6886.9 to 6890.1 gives 17.14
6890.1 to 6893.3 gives 14.35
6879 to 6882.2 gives 13.64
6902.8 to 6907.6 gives 16.07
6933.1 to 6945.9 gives 16.59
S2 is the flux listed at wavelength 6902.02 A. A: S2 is 15.74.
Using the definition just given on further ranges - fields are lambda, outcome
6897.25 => 13.57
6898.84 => 10.91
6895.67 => 15.02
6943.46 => 13.52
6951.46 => 16.16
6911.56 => 13.55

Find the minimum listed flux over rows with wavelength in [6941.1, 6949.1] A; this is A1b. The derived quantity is 13.52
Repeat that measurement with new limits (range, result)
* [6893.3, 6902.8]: 10.91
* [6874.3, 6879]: 12.91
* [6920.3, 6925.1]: 11.7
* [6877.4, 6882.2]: 13.44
